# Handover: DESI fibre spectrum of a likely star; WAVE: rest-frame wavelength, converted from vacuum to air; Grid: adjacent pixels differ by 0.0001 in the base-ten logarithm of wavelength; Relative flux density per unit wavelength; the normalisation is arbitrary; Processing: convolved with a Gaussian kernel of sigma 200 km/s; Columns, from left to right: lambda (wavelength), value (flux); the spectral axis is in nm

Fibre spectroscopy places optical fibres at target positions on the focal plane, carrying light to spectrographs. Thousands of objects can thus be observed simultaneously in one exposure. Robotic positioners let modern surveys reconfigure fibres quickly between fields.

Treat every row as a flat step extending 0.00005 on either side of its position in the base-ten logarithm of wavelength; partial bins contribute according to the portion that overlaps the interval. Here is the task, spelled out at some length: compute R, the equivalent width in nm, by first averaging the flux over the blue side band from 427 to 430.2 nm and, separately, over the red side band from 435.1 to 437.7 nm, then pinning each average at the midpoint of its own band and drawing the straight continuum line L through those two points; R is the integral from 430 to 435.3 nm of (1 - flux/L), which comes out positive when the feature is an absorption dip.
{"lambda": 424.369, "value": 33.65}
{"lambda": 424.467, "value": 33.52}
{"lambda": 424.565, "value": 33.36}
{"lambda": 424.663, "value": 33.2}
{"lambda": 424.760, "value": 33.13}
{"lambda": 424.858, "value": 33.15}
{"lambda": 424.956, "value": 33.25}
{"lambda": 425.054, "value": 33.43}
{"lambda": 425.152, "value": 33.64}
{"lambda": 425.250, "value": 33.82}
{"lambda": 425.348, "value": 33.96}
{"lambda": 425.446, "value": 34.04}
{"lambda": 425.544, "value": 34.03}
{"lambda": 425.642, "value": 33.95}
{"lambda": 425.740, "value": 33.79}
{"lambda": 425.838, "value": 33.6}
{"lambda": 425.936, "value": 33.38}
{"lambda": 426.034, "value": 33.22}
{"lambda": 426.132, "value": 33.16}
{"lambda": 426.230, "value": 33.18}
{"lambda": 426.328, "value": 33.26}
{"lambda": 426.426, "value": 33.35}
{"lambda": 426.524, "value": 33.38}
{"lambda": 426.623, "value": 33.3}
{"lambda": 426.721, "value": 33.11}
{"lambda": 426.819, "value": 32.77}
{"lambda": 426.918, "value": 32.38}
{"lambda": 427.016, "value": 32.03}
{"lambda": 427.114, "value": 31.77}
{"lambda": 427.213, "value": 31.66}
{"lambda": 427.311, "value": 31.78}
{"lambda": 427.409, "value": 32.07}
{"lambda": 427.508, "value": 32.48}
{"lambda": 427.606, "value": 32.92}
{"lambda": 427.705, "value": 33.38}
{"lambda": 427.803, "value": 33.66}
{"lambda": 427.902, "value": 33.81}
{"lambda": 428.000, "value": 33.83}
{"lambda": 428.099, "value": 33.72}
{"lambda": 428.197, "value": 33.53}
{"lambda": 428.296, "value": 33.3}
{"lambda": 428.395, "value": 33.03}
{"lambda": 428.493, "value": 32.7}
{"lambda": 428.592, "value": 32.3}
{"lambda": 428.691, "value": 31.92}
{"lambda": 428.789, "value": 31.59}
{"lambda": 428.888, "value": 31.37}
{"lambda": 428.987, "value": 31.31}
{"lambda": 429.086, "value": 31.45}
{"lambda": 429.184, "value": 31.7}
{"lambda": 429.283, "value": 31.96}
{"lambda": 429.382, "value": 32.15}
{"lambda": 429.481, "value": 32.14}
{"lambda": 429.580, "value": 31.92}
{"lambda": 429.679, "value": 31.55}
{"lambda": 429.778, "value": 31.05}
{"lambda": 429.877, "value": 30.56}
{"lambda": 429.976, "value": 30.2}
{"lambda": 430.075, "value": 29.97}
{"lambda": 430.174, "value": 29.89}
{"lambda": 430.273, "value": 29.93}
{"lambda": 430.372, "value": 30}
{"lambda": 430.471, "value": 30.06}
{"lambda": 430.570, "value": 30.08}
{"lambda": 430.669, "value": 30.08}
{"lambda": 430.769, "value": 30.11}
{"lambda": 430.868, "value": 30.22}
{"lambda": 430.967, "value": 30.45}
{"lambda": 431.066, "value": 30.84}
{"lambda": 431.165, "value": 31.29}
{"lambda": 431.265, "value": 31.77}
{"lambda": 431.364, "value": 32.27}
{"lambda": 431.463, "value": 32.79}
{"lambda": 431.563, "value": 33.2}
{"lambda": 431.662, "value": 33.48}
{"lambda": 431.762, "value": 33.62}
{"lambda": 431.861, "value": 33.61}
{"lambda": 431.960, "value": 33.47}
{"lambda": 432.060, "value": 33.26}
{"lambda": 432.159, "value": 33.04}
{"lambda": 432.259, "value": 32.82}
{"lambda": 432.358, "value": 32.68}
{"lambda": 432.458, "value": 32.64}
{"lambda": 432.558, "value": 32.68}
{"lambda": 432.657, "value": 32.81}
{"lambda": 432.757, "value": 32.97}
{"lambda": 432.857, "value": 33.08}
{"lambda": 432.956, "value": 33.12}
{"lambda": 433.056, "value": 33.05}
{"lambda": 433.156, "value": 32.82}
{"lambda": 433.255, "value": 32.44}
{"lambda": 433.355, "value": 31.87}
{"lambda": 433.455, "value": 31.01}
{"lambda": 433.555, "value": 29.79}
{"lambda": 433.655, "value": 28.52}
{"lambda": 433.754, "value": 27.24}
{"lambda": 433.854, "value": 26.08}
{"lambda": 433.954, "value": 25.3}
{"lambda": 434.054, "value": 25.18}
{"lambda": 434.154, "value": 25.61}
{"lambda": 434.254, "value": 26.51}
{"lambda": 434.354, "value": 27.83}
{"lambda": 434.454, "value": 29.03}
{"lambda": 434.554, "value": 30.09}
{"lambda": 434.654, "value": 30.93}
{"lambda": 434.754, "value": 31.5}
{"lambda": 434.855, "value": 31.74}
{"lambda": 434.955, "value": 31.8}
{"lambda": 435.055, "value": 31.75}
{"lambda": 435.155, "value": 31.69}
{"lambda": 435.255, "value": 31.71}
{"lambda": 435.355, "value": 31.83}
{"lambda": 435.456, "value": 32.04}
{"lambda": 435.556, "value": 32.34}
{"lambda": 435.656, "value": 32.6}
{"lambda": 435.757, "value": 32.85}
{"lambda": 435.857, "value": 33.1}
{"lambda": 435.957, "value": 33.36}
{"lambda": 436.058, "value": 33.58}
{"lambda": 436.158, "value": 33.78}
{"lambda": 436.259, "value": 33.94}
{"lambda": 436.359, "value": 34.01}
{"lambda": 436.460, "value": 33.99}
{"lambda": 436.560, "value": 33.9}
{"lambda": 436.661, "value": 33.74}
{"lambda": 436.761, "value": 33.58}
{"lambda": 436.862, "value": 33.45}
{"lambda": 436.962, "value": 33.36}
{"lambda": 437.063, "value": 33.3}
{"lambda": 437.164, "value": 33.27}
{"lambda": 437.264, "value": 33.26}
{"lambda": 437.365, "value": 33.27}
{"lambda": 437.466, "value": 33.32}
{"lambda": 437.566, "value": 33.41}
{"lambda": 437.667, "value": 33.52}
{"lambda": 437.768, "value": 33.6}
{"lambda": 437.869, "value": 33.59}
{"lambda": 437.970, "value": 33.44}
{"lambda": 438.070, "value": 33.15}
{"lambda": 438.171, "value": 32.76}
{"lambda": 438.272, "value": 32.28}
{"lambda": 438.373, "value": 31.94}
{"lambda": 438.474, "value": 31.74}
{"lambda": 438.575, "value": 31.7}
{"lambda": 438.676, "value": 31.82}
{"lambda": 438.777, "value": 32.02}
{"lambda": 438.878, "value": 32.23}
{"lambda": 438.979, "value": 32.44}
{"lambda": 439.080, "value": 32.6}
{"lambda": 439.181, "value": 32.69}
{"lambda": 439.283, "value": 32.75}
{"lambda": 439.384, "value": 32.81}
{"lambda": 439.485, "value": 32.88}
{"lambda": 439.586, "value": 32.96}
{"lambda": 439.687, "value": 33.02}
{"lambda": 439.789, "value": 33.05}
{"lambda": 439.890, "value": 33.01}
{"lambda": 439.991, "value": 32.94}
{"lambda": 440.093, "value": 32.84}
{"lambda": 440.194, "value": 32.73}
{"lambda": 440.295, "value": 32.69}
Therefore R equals 0.278 nm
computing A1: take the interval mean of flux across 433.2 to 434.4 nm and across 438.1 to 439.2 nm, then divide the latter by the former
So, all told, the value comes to 1.14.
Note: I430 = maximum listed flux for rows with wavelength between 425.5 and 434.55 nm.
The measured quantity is 34.03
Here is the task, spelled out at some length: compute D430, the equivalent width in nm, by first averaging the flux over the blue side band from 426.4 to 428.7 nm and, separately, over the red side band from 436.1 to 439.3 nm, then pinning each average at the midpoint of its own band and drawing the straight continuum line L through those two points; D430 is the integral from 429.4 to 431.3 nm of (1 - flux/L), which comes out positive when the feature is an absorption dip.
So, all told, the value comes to 0.13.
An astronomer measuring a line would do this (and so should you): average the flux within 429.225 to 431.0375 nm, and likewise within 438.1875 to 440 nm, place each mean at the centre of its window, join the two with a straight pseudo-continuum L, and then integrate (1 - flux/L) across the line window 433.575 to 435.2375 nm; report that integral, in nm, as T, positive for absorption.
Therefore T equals 0.14 nm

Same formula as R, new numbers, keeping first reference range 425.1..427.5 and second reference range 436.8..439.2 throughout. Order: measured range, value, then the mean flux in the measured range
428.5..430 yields 0.07 nm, 31.6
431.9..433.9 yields 0.07 nm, 31.8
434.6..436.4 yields 0.02 nm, 32.5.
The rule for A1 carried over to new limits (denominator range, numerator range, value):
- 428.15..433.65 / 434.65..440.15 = 1.03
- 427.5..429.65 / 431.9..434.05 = 0.96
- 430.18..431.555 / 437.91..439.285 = 1.05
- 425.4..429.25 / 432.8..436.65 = 0.95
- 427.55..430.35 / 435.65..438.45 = 1.04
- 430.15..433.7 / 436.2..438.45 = 1.05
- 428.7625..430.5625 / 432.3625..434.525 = 0.97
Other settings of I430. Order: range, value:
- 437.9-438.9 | 33.44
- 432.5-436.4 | 34.01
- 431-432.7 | 33.62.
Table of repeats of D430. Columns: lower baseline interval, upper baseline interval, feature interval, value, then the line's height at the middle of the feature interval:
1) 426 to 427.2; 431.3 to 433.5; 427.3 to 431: 0.13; 32.9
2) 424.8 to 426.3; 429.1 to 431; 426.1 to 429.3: -0.04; 32.2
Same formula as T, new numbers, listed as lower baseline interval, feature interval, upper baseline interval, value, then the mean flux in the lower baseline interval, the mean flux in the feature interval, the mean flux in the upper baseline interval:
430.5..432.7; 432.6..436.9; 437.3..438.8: 0.15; 32.1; 31.3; 32.8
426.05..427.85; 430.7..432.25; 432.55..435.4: -0.05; 32.8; 32.2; 30.3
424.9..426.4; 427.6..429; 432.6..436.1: -0.01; 33.6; 32.9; 30.8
